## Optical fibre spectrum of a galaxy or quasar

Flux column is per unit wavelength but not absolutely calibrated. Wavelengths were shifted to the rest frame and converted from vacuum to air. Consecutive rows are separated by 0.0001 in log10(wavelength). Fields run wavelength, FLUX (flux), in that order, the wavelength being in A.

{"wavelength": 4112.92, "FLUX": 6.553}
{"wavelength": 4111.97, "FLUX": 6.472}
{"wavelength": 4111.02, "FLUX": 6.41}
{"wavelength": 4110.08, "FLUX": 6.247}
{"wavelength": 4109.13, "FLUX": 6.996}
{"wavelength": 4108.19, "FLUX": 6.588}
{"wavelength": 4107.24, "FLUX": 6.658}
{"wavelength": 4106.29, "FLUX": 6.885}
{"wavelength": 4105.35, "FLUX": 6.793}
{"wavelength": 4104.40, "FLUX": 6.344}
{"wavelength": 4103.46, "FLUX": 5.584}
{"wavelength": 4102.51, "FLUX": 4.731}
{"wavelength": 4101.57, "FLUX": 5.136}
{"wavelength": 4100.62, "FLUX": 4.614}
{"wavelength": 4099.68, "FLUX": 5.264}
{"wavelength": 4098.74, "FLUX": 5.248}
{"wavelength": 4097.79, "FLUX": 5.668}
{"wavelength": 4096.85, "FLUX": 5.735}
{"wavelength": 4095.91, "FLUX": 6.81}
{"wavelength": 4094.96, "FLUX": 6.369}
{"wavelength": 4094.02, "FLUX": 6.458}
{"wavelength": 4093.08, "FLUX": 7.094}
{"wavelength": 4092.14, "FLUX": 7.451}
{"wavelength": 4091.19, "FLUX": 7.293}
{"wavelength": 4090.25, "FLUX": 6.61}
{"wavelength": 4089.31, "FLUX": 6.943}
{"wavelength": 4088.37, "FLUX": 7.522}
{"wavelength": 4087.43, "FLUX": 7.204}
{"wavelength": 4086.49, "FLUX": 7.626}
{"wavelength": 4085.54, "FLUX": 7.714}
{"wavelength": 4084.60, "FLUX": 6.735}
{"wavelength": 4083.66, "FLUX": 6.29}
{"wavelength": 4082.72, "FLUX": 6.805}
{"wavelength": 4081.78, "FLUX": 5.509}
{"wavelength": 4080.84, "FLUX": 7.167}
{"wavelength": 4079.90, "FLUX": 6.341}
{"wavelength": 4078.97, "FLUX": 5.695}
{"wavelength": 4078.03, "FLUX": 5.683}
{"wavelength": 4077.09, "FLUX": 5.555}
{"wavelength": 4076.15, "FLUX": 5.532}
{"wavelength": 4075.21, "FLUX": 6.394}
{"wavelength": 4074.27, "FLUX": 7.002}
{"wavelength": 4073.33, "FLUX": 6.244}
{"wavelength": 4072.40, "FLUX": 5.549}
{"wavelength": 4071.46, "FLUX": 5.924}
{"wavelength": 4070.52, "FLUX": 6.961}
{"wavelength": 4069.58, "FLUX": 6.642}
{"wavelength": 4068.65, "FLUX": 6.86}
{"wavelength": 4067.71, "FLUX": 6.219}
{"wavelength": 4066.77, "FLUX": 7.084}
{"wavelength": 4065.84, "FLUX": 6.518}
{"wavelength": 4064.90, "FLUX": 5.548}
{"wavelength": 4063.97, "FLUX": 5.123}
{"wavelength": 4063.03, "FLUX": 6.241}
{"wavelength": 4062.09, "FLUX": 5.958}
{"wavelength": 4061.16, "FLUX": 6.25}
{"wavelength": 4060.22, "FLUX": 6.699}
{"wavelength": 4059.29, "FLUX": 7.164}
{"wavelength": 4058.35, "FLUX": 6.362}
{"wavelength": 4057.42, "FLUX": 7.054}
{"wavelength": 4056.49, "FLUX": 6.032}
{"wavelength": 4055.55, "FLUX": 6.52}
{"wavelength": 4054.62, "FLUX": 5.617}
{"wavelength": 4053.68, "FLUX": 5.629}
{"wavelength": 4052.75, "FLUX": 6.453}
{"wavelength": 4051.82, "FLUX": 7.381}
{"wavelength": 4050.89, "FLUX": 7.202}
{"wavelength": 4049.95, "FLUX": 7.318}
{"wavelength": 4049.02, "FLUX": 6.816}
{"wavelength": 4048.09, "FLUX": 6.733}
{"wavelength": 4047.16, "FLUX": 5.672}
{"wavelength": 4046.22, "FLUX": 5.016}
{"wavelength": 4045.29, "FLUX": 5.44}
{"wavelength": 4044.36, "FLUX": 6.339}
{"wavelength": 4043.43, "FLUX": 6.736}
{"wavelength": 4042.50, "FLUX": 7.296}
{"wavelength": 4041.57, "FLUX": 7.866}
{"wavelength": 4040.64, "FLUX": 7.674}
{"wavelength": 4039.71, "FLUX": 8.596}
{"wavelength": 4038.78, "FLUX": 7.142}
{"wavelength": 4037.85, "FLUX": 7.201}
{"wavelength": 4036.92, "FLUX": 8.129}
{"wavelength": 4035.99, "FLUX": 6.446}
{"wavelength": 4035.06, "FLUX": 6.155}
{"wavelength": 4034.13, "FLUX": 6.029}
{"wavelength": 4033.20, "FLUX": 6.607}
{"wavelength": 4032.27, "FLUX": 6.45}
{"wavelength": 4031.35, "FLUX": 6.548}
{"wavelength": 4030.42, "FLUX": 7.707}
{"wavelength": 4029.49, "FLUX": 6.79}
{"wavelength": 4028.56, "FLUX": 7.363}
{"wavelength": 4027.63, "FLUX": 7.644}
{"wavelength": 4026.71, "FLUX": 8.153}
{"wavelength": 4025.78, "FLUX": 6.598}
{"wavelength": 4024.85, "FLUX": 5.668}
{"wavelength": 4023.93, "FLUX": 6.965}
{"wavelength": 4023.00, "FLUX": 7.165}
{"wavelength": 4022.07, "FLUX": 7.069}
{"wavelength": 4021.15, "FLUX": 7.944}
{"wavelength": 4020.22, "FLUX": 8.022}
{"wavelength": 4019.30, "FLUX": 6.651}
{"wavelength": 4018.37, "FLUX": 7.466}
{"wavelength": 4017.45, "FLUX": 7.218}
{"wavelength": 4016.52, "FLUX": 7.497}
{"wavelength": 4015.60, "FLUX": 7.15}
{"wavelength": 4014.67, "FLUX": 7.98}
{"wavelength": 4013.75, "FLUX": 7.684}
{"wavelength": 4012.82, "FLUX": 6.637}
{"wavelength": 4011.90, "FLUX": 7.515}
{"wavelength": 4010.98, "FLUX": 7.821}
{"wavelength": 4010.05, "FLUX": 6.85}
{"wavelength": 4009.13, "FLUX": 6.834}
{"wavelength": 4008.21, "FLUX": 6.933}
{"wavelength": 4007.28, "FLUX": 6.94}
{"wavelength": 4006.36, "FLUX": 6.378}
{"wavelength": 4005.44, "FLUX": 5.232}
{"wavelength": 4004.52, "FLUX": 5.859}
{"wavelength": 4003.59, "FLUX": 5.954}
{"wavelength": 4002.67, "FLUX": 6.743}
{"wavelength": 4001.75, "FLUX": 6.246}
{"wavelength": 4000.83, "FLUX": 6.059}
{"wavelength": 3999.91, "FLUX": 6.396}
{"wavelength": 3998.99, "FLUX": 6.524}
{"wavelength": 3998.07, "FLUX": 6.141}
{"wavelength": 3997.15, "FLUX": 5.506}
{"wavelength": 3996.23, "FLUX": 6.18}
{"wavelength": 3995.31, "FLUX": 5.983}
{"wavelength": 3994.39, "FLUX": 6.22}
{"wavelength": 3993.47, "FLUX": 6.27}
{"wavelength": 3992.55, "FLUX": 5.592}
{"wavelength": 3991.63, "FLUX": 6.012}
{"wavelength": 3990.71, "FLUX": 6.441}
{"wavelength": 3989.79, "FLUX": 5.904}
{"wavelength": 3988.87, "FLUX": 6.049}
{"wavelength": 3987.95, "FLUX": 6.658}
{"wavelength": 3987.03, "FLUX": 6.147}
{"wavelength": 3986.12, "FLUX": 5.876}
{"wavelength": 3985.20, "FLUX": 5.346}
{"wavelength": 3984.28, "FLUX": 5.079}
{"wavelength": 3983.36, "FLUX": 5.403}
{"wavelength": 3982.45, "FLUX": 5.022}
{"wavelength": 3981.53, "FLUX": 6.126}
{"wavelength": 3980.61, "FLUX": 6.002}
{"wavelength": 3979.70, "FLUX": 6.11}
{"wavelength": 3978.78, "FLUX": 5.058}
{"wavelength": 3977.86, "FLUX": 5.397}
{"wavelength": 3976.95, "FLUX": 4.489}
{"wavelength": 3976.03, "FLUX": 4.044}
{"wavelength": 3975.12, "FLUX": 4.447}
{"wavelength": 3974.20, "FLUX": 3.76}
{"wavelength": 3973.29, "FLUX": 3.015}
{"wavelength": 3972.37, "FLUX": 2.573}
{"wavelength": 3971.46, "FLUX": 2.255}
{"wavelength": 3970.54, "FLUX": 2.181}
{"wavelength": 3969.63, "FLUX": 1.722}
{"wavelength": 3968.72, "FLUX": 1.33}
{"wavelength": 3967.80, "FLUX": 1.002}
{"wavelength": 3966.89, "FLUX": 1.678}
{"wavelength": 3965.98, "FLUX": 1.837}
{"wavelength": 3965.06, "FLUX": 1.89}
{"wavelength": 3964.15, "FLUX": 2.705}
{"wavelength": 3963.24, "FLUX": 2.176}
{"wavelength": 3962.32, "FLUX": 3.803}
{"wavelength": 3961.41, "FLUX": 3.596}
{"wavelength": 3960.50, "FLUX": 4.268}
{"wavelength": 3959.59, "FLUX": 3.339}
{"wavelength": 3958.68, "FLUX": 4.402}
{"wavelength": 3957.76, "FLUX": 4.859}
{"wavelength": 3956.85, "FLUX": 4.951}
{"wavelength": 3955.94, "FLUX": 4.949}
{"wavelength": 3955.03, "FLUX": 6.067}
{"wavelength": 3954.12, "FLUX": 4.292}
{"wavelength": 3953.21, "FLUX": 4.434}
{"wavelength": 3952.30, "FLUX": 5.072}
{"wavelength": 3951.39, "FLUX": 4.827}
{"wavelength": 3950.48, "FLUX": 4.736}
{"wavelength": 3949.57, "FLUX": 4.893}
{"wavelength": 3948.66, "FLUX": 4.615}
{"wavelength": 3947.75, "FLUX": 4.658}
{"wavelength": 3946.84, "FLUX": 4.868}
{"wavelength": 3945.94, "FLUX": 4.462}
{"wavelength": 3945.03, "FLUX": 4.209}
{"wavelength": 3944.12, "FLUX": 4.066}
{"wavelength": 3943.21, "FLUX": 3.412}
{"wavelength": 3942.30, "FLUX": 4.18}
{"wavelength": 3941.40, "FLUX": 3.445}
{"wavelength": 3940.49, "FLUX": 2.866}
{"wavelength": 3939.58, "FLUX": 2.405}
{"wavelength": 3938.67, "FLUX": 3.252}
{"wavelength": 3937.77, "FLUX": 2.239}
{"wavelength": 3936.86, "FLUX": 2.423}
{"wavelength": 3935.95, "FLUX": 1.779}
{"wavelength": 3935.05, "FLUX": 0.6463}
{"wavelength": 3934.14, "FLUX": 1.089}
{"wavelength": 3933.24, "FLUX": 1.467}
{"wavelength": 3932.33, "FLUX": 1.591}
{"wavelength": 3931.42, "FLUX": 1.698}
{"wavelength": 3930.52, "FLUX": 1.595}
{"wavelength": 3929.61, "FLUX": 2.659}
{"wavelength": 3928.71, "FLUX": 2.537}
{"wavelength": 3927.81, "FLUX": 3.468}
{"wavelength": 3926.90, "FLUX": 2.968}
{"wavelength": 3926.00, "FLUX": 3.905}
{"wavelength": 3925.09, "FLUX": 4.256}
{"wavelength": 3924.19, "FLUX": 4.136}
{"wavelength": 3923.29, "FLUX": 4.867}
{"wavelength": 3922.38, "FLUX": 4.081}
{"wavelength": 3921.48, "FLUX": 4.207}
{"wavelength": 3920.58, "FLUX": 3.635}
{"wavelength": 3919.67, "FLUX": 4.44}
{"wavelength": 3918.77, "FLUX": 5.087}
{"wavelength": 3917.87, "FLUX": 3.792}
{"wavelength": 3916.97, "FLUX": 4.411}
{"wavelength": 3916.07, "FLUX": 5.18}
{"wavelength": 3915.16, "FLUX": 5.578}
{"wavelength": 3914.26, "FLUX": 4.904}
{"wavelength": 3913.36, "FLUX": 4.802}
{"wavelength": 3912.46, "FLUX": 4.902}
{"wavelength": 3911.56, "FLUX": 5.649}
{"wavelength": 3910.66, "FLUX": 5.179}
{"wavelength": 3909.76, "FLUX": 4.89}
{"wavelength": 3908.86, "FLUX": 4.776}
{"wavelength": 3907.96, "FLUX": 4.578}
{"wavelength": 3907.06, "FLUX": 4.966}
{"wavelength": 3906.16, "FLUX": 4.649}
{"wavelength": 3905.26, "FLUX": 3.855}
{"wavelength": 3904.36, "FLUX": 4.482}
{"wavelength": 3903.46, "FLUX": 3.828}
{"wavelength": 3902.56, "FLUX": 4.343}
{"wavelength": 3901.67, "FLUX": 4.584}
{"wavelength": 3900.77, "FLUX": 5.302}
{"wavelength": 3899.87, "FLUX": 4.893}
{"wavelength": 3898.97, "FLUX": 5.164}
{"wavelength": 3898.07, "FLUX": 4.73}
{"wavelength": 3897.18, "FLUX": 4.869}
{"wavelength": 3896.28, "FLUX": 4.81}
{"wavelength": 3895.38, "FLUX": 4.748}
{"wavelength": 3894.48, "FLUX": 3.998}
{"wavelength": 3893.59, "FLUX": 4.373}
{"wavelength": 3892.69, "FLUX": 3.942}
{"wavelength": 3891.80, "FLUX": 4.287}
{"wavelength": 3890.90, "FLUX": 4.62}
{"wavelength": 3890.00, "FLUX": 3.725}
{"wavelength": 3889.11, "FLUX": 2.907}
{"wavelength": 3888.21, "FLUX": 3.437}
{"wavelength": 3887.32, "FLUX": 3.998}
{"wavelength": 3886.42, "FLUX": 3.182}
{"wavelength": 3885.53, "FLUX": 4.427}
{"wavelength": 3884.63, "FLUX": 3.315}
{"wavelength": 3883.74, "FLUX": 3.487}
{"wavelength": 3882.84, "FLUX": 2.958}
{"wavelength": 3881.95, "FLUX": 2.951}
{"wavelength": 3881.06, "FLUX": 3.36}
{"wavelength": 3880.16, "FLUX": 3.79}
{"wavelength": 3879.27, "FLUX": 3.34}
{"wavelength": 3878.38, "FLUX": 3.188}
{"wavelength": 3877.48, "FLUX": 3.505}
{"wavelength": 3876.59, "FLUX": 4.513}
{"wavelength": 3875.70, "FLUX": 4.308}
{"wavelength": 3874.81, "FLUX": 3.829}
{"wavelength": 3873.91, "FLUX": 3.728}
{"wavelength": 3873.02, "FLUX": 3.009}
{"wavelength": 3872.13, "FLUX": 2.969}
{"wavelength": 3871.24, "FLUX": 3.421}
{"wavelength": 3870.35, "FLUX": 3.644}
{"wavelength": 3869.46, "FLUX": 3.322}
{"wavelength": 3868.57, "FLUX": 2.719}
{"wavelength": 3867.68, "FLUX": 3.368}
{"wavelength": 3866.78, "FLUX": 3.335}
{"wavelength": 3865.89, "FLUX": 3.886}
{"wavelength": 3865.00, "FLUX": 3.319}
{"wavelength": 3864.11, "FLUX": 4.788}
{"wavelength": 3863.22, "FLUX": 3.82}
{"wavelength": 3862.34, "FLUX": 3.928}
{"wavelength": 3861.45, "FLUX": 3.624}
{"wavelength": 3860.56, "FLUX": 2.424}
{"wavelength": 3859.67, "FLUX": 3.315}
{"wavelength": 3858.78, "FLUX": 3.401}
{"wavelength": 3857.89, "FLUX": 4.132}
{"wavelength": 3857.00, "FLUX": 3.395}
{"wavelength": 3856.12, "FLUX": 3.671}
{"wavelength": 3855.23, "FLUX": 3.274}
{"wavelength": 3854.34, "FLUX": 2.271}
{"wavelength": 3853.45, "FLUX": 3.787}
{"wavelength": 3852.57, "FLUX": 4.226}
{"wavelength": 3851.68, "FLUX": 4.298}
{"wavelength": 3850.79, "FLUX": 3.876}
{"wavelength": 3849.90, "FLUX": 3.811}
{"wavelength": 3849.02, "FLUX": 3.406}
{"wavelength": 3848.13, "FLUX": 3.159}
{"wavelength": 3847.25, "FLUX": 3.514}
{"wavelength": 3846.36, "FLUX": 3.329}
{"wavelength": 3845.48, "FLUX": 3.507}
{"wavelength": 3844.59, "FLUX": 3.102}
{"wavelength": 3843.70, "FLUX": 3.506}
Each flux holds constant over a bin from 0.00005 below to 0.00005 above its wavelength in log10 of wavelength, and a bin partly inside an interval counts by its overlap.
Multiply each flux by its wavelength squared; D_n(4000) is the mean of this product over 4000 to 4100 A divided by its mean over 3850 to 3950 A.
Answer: 1.9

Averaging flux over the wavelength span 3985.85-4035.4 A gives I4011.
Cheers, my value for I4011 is 6.68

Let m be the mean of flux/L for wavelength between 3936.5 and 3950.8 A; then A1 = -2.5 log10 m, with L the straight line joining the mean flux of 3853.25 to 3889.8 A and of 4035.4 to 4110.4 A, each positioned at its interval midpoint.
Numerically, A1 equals 0.20 mag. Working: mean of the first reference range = 3.49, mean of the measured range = 3.8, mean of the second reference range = 6.47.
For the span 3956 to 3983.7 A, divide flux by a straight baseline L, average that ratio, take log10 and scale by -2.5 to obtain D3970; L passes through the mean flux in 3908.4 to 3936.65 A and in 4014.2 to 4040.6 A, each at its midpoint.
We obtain 0.40 mag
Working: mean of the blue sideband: 3.67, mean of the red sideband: 7.16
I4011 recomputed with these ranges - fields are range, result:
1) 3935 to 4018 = 4.87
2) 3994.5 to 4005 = 6.15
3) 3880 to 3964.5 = 3.95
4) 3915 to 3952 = 3.52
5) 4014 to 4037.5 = 7.1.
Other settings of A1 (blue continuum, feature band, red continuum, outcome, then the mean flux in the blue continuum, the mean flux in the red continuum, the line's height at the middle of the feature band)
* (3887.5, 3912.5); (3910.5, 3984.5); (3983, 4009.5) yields 0.37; 4.51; 6.1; 5.29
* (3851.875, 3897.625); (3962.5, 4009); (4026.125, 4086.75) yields 0.13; 3.66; 6.6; 5.46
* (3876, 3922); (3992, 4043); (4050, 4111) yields -0.21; 4.29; 6.37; 5.65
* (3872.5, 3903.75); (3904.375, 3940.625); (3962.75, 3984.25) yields 0.05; 3.98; 3.52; 3.8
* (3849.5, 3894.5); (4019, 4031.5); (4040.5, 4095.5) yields -0.22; 3.61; 6.52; 5.89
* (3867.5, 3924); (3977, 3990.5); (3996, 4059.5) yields 0.04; 4.16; 6.8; 5.92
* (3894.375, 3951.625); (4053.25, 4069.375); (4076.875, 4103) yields -0.06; 3.96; 6.34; 5.93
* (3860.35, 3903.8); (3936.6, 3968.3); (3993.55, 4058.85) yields 0.37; 3.85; 6.77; 5.27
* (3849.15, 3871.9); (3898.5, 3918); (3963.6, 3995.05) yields -0.22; 3.55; 4.41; 3.9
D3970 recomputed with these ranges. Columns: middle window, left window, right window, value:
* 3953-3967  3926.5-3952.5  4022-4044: 0.06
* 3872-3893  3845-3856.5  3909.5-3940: -0.03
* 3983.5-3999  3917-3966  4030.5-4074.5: -0.21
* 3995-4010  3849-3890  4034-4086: -0.12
